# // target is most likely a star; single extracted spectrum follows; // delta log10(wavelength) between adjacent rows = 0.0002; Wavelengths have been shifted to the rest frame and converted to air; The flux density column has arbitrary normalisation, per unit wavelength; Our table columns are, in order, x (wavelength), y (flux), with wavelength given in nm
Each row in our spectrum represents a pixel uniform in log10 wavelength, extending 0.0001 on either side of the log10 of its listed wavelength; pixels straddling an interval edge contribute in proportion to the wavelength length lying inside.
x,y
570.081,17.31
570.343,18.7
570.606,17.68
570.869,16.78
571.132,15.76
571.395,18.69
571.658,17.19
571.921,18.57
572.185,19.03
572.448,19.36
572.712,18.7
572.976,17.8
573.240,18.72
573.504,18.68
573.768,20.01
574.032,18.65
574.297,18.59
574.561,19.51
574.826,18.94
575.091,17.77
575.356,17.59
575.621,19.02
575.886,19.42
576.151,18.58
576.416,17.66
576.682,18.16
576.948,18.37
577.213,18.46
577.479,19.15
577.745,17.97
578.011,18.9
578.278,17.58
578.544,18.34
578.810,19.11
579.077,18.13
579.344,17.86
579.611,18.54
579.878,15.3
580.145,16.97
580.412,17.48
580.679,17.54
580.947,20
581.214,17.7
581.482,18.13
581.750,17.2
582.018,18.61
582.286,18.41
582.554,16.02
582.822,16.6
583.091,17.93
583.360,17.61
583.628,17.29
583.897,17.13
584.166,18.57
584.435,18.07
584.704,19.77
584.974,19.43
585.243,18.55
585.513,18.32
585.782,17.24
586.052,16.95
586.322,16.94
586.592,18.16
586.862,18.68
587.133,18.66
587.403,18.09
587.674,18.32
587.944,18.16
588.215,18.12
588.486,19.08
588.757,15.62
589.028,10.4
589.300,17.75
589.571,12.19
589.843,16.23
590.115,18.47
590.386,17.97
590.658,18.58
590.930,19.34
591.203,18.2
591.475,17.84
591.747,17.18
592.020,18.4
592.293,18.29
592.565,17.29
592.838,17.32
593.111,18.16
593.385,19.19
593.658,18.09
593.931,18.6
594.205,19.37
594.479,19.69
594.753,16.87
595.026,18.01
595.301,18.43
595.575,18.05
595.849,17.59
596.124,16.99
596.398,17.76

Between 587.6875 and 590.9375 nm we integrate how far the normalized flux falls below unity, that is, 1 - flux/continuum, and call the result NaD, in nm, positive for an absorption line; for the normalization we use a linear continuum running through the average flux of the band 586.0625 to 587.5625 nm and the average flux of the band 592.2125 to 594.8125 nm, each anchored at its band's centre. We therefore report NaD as 0.24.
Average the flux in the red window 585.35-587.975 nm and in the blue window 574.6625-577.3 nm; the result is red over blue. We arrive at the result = 1.0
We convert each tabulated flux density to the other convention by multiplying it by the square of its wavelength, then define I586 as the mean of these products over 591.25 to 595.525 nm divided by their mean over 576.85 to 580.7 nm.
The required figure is 1.06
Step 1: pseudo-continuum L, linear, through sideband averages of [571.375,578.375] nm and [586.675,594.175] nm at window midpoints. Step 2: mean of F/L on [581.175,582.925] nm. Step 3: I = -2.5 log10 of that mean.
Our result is 0.04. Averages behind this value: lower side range 18.6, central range 17.5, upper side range 17.6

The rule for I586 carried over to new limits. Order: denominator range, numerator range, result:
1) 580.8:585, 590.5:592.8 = 1.04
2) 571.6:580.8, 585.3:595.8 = 1.01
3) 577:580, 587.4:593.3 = 0.99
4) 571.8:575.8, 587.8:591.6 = 0.96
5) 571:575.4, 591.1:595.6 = 1.06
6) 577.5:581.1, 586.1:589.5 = 0.98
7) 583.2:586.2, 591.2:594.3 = 1.03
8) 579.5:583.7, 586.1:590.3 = 0.99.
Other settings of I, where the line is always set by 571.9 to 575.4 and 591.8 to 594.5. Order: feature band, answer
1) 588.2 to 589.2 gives 0.18 mag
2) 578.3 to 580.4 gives 0.05 mag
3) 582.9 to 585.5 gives 0.02 mag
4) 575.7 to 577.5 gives 0.01 mag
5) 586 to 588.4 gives 0.02 mag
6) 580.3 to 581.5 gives 0.02 mag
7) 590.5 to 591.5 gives -0.01 mag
